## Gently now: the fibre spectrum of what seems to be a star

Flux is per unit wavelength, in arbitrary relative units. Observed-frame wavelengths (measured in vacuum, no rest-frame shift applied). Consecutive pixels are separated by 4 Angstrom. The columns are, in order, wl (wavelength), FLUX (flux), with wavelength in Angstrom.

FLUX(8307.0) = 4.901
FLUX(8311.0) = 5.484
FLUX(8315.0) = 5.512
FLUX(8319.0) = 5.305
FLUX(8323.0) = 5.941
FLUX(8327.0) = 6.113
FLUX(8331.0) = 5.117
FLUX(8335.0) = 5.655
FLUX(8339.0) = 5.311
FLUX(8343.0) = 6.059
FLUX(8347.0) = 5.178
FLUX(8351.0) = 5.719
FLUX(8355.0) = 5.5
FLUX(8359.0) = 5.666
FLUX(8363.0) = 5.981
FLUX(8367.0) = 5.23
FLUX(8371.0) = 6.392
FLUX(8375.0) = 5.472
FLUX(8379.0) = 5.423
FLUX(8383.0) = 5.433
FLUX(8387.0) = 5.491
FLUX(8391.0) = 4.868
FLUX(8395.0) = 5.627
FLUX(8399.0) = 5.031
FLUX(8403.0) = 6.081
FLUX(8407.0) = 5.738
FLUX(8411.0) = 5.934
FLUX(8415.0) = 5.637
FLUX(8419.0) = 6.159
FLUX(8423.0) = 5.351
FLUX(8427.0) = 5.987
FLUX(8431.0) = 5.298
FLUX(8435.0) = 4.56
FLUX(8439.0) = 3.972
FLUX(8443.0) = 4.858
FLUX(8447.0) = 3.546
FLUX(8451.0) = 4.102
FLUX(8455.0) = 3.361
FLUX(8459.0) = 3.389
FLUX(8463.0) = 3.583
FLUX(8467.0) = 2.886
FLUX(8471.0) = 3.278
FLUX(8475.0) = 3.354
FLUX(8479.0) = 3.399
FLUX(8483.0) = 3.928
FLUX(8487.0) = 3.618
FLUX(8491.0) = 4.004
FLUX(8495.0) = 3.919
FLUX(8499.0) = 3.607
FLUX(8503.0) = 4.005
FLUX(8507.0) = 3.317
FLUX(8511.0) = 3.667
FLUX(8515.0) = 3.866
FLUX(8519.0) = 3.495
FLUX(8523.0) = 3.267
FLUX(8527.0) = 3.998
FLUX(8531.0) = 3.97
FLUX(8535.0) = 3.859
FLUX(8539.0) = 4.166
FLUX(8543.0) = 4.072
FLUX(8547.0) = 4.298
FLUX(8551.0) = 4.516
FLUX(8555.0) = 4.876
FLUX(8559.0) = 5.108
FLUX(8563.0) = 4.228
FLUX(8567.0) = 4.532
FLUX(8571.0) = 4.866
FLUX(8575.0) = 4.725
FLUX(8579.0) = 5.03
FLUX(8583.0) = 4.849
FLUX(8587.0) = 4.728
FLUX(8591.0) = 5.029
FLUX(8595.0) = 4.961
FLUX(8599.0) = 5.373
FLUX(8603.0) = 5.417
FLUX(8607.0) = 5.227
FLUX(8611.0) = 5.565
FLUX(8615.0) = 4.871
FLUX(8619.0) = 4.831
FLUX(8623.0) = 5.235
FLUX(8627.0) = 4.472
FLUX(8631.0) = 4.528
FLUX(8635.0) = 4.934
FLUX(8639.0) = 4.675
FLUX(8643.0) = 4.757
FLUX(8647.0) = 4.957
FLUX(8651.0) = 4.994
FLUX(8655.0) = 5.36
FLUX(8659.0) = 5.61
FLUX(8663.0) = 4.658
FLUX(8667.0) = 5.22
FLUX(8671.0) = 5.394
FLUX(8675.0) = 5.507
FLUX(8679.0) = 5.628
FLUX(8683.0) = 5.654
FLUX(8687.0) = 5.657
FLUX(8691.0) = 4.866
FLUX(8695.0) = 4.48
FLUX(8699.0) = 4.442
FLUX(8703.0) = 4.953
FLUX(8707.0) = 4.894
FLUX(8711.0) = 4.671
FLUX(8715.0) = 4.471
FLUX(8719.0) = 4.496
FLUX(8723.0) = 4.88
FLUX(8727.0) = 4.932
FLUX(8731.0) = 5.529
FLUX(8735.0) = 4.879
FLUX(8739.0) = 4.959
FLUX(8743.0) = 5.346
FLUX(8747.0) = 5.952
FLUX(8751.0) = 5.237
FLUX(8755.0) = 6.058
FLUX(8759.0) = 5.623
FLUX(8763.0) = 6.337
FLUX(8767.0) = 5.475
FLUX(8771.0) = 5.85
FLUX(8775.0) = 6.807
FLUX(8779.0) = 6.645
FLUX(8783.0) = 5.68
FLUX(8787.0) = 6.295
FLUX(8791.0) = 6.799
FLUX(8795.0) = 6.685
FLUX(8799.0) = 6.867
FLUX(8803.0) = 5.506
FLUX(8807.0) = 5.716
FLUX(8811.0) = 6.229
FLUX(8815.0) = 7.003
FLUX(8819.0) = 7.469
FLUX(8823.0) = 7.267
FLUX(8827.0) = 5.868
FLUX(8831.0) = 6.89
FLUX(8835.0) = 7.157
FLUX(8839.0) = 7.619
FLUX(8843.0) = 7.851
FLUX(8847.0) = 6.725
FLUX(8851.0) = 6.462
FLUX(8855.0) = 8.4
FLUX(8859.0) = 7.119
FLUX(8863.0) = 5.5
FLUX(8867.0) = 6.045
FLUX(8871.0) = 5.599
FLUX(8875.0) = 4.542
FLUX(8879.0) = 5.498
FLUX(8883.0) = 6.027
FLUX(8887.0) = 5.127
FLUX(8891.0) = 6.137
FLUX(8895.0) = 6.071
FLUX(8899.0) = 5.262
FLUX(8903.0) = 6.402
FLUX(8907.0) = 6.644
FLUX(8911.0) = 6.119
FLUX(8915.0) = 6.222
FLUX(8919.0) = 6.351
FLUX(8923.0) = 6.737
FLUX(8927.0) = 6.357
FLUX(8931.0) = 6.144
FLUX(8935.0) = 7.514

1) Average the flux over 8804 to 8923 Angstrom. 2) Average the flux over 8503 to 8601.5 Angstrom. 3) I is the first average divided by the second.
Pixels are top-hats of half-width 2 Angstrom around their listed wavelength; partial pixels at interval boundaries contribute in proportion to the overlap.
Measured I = 1.46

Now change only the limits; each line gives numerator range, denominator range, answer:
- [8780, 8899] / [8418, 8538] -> 1.61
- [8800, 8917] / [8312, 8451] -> 1.17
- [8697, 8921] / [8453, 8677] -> 1.36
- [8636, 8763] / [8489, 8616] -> 1.16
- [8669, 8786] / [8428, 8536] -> 1.41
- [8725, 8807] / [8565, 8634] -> 1.18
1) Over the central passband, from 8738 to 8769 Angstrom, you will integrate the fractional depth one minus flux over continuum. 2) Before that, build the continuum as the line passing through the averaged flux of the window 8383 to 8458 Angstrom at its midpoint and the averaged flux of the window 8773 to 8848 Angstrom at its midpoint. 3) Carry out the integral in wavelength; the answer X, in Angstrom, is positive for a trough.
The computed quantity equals 3.9 Angstrom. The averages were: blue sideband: 5.08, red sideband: 6.69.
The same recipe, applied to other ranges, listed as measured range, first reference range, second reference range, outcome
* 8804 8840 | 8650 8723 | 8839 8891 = -4.5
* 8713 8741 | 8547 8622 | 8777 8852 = 5.3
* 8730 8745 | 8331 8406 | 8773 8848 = 3.1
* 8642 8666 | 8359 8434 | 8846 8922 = 3.3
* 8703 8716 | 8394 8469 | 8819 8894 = 2.5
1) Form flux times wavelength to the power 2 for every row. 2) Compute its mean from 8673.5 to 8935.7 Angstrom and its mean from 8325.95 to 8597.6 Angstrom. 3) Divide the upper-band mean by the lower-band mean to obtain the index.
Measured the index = 1.39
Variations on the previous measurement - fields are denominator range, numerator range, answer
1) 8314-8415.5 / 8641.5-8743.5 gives 0.97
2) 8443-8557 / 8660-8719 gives 1.39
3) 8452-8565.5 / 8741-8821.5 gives 1.72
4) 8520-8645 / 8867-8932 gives 1.37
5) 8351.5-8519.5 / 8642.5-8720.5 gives 1.15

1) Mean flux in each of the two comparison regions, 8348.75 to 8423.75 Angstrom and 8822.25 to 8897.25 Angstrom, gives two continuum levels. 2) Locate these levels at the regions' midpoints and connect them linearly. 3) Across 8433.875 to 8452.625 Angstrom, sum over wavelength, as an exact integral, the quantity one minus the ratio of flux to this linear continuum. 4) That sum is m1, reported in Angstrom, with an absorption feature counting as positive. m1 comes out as 5.0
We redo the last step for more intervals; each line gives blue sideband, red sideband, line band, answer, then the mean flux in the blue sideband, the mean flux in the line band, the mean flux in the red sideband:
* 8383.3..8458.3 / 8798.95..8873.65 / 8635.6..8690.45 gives 7.20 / 5.07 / 5.22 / 6.68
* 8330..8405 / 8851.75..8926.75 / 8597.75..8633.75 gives 4.74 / 5.54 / 5.05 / 6.11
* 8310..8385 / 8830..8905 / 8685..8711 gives 5.24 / 5.61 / 4.87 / 6.33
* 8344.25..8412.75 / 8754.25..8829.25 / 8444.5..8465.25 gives 7.62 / 5.58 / 3.62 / 6.33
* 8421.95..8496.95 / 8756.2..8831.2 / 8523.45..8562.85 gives 2.79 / 4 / 4.27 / 6.35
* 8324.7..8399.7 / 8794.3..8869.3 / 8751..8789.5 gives 3.19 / 5.55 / 6.05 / 6.75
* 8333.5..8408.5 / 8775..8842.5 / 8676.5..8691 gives 1.83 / 5.57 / 5.53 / 6.64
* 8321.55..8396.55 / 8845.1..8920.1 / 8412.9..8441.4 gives 1.90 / 5.59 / 5.28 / 6.11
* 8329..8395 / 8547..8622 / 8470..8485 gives 4.92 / 5.53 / 3.5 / 4.92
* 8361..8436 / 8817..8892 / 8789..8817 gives -0.05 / 5.58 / 6.4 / 6.49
